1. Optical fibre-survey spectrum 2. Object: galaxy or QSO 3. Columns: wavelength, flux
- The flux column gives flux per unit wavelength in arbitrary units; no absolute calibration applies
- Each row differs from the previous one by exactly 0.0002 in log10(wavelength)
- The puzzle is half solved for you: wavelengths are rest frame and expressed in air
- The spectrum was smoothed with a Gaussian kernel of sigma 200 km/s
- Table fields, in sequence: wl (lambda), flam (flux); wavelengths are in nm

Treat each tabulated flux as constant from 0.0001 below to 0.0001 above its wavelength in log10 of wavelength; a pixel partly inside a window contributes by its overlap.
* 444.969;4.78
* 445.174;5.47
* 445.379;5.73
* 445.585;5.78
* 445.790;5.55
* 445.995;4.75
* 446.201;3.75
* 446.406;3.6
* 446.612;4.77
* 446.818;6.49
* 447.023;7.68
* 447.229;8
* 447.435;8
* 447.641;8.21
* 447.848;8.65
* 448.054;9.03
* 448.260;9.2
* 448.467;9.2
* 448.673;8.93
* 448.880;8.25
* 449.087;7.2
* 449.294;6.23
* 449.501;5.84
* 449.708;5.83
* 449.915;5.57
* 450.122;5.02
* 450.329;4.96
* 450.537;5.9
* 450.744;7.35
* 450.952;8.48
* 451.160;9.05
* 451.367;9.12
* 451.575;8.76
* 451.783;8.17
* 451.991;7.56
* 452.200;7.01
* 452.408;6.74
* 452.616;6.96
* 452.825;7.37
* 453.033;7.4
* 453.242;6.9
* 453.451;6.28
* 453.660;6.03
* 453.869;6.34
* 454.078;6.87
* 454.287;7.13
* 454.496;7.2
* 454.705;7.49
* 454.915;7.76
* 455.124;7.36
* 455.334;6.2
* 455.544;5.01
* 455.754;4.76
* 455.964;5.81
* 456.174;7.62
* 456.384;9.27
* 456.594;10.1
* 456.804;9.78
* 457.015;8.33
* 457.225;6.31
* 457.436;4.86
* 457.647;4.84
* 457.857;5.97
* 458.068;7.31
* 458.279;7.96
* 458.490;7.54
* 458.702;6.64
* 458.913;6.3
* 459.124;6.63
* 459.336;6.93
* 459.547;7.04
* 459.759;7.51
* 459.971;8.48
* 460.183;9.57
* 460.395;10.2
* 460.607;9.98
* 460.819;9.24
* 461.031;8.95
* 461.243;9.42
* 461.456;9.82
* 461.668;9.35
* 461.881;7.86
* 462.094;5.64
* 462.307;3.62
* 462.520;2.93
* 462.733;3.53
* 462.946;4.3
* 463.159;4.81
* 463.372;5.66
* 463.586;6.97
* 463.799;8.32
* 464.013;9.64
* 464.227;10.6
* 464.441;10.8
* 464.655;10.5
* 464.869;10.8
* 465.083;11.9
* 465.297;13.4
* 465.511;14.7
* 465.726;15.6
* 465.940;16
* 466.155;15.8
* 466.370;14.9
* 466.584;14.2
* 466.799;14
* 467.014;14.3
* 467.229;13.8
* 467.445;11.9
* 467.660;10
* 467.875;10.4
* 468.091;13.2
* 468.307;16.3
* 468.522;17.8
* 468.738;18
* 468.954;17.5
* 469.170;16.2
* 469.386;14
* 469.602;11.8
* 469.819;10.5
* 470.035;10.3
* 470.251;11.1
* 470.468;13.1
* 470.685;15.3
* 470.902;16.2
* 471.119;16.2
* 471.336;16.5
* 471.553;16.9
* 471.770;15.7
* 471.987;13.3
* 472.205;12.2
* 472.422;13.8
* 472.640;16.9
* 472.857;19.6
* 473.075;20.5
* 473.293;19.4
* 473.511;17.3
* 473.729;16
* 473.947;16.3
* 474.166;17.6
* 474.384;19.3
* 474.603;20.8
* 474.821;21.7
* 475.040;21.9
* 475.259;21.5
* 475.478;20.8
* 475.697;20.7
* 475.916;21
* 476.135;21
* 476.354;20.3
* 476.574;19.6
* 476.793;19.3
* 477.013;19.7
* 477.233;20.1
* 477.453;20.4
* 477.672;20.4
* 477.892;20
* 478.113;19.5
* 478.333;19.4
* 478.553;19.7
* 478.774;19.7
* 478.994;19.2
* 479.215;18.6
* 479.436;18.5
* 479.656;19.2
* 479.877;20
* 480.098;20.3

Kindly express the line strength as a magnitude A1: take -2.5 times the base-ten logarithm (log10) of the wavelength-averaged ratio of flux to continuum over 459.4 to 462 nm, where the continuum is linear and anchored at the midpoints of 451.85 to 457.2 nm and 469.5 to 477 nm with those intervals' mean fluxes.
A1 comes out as 0.178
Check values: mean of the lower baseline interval 7.17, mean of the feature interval 8.9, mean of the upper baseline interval 17.2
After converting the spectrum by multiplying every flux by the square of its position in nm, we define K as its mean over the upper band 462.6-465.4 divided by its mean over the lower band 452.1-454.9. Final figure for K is 1.3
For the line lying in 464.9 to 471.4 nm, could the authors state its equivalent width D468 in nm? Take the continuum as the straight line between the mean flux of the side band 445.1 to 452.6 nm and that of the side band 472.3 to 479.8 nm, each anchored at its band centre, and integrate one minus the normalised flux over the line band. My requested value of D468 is 0.67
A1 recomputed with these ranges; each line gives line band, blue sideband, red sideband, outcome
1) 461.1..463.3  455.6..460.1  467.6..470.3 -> 0.48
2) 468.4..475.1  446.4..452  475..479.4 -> 0.09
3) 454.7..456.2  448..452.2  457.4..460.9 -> 0.18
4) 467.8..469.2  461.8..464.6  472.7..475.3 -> -0.22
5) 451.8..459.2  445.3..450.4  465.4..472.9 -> 0.32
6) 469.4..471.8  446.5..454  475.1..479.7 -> 0.21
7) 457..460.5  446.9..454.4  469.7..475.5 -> 0.45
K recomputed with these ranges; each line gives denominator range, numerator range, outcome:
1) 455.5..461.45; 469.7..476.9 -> 2.42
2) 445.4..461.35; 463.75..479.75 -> 2.46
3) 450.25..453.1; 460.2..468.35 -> 1.45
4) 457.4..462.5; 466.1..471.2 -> 1.93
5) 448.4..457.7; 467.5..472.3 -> 2.15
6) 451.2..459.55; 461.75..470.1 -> 1.68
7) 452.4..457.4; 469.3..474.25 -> 2.31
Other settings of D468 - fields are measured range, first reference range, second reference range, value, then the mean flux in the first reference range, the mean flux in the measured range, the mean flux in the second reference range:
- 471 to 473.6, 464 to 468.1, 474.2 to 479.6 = 0.08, 12.9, 16.5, 20.1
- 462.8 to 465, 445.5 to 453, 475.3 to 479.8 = 0.89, 7.04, 8.2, 19.9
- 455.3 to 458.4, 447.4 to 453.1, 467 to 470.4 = 0.86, 7.49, 6.96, 13.5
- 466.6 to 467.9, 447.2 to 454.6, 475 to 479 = 0.23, 7.35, 12.7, 20.2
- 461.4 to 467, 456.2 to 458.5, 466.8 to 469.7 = 0.97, 7.48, 9.92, 14.2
